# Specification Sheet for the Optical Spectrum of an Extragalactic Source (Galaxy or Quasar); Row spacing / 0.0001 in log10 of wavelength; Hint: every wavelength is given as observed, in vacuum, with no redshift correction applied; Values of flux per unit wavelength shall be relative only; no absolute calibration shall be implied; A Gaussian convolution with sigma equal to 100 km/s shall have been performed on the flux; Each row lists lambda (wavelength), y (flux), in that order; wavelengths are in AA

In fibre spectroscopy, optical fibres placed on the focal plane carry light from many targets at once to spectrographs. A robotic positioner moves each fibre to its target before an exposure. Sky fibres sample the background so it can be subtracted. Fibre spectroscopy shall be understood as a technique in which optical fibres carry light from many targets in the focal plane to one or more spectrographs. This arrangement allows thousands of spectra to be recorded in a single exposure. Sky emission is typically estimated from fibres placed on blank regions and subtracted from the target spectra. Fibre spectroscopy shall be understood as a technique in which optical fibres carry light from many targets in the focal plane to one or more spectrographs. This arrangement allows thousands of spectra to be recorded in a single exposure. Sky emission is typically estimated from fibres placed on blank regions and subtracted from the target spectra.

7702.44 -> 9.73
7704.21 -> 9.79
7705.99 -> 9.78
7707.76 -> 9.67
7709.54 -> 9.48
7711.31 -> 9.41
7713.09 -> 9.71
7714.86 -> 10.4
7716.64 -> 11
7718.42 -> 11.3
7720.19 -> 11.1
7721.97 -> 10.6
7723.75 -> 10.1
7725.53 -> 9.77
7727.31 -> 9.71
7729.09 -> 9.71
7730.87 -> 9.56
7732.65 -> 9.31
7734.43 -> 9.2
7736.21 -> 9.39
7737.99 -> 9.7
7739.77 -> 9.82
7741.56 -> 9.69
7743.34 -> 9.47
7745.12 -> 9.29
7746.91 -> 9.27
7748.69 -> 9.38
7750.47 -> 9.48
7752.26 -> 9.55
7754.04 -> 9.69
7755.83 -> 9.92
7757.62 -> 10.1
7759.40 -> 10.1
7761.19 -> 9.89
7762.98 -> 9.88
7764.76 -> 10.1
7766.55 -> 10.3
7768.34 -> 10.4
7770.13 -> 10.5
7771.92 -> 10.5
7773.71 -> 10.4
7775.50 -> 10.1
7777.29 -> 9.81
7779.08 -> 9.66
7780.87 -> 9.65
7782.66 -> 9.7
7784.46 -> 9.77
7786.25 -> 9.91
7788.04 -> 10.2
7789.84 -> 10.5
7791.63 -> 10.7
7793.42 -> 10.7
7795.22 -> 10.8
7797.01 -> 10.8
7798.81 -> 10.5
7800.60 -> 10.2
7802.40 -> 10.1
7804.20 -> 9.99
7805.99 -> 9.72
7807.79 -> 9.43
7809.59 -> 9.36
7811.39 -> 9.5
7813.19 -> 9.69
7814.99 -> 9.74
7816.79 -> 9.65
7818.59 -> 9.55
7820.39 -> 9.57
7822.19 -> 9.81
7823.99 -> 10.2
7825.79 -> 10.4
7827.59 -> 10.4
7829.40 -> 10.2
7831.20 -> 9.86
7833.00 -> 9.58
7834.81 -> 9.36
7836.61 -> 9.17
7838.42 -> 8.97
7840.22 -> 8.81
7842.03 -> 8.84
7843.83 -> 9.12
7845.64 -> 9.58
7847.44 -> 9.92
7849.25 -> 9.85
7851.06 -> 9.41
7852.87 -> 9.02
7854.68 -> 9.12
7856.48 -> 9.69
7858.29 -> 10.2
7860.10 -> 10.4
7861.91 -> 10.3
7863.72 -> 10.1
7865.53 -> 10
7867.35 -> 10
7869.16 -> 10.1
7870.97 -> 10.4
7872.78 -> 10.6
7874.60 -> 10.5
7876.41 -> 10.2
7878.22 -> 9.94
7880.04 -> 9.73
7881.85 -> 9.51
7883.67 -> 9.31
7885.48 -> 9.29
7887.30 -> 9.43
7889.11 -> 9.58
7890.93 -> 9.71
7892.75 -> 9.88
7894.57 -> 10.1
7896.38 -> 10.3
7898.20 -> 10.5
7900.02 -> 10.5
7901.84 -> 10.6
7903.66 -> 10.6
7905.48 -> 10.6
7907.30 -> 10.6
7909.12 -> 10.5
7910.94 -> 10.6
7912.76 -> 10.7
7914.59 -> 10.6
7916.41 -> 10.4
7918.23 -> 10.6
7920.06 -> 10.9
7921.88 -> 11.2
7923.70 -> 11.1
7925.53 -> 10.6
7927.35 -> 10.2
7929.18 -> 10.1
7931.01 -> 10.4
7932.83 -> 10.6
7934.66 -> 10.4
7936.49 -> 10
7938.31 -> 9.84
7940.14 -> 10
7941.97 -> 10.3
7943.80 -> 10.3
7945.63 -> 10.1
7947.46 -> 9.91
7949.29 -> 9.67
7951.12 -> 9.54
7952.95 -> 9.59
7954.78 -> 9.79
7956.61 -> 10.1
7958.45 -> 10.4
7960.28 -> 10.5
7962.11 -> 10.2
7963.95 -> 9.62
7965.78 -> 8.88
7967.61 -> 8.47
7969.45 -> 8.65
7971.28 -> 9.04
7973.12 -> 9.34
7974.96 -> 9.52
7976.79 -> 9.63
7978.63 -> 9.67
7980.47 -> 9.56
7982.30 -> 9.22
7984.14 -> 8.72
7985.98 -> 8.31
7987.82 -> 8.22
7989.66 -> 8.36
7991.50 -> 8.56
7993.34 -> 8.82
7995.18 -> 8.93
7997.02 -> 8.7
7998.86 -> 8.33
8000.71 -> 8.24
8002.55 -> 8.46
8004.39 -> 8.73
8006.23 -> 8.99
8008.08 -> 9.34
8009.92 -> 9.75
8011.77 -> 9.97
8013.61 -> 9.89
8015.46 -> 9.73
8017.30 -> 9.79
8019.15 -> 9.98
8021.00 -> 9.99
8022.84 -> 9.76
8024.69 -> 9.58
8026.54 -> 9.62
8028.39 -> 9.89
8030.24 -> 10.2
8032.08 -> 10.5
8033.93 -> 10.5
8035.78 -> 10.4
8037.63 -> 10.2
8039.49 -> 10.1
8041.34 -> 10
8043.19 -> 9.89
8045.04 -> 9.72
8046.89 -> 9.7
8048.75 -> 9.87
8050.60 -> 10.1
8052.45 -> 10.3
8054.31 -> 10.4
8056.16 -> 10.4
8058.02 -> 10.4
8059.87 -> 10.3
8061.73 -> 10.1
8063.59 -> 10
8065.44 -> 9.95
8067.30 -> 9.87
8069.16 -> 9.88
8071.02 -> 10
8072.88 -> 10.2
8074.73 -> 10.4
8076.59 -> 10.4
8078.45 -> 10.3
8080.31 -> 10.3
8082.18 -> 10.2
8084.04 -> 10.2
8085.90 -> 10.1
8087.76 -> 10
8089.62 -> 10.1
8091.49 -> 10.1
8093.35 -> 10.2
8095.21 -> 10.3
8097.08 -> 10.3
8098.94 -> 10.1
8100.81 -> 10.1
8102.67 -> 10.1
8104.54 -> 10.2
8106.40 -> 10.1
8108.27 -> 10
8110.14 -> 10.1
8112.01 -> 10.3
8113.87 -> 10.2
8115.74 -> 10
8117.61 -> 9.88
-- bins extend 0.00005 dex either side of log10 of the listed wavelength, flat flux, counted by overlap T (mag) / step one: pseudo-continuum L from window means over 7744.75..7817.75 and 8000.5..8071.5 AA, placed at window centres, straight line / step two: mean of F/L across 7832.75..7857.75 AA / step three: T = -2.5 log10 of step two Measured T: 0.071 mag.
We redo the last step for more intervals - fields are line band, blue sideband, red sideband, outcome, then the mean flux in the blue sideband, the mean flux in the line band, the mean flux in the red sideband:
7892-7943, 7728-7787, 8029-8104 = -0.05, 9.79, 10.5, 10.2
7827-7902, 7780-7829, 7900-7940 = 0.05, 10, 9.8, 10.5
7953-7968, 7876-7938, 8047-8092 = 0.05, 10.3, 9.78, 10.2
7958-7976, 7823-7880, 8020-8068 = 0.06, 9.81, 9.44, 10.1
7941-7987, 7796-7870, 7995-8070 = 0.02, 9.76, 9.56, 9.78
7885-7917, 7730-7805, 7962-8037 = -0.07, 9.95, 10.3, 9.31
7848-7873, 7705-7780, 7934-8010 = -0.03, 9.91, 9.92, 9.34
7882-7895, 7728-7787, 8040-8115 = 0.04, 9.79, 9.59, 10.1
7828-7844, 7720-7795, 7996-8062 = 0.06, 9.92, 9.36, 9.77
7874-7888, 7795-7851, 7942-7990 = -0.01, 9.75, 9.73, 9.46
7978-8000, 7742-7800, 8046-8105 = 0.16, 10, 8.76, 10.2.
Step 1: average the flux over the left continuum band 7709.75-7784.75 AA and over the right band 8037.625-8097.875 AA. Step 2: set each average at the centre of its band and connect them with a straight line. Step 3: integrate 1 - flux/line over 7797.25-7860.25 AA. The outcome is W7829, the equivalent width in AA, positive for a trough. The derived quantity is 1.77 AA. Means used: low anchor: 9.91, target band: 9.69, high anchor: 10.1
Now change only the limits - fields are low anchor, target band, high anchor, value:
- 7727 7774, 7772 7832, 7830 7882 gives -1.6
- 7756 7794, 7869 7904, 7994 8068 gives -0.2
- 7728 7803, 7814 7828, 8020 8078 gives 0.1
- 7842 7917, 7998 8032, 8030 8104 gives 2.1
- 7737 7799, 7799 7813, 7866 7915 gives 0.4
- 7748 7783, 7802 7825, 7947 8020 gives 0.2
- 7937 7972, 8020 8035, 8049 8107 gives 0.0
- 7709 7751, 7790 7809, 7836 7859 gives -1.5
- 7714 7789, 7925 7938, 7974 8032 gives -1.2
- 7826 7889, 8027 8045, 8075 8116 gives -0.1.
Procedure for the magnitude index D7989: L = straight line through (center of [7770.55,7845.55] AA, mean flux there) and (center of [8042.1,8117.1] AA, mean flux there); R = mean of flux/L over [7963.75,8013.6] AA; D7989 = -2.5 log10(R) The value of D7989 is 0.12 mag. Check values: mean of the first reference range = 9.88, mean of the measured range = 8.97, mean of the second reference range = 10.1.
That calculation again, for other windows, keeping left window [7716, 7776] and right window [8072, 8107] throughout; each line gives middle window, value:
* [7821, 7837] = 0.01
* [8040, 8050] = 0.03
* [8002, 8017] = 0.08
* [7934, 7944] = 0.00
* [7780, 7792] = -0.01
